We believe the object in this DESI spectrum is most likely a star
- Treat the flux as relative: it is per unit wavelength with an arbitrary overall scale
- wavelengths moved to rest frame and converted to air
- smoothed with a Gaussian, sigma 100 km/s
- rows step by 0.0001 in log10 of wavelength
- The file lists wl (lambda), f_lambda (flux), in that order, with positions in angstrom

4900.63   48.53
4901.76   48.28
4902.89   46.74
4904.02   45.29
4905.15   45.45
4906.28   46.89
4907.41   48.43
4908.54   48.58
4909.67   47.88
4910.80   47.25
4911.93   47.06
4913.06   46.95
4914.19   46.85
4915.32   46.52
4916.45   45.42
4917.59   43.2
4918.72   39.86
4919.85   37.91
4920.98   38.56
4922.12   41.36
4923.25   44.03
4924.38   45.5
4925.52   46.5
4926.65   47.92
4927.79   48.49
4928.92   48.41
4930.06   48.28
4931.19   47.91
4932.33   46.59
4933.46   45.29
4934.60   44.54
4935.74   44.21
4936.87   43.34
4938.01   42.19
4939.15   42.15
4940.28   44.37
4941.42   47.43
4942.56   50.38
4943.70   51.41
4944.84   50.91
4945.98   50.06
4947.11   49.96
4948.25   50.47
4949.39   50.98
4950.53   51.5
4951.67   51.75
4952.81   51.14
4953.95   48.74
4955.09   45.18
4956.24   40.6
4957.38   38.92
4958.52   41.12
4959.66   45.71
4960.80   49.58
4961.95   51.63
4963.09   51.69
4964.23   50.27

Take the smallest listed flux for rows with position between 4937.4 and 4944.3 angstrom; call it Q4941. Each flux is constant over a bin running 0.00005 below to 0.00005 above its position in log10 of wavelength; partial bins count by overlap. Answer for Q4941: 42.15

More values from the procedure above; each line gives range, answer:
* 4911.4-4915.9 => 46.52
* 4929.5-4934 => 45.29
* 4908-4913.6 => 46.95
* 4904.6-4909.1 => 45.45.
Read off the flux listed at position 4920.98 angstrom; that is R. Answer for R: 38.56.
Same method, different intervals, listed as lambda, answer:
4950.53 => 51.5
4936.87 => 43.34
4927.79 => 48.49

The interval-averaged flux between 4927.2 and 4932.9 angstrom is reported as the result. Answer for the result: 47.9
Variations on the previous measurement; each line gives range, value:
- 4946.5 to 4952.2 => 51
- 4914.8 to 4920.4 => 42.6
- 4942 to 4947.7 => 50.6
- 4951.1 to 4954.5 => 50.6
